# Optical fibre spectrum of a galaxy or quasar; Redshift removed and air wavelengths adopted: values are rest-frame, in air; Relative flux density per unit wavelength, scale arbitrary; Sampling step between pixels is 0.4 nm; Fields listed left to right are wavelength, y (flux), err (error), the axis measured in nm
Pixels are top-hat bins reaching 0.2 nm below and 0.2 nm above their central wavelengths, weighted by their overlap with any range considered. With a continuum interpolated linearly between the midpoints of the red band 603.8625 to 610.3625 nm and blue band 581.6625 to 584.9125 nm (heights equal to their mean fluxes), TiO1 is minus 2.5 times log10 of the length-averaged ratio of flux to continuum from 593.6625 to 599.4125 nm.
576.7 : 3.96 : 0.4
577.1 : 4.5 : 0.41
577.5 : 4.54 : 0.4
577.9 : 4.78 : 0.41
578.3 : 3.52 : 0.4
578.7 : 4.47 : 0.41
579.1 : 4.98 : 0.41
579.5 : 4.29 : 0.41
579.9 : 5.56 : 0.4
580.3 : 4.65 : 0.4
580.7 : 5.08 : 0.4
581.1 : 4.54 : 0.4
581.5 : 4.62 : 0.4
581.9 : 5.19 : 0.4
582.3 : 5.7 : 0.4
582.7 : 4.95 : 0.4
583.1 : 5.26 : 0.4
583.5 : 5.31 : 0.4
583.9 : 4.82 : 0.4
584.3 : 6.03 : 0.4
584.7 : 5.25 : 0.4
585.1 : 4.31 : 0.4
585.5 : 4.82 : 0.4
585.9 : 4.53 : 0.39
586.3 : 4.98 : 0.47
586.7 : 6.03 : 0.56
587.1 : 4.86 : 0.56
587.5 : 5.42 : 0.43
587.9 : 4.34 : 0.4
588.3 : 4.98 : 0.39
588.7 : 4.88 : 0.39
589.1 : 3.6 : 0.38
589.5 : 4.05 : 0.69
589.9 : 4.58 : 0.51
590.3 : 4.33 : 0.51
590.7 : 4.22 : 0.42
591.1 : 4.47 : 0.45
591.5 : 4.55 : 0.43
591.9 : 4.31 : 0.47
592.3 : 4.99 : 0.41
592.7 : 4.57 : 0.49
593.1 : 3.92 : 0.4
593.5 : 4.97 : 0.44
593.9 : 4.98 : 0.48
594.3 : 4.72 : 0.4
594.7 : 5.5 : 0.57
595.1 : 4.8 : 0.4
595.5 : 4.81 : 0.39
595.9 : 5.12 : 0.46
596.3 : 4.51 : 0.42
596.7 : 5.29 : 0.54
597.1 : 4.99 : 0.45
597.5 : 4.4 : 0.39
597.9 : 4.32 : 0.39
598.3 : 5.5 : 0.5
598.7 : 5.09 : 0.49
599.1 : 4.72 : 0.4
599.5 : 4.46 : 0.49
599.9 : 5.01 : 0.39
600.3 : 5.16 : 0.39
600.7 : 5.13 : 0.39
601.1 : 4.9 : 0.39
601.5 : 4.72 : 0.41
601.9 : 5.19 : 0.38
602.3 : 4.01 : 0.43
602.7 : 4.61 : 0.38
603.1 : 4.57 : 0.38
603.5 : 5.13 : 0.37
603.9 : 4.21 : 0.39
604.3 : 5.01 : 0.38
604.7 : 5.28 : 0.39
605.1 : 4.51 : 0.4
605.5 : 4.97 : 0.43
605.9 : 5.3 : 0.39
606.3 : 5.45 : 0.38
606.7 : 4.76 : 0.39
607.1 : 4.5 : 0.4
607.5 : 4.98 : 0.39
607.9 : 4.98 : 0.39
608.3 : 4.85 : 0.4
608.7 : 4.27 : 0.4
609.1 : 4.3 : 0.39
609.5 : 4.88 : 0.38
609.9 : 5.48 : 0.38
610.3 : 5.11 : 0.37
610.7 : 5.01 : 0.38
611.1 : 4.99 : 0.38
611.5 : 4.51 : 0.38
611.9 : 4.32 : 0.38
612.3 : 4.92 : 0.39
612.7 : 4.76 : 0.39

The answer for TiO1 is 0.04 mag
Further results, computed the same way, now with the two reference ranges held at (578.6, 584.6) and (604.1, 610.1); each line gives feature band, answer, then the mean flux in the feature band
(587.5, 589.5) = 0.11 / 4.51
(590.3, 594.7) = 0.09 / 4.6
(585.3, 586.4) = 0.06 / 4.76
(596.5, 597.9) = 0.03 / 4.81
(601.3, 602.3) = 0.04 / 4.77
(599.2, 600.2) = 0.04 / 4.78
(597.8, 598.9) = -0.02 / 5.03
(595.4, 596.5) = 0.03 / 4.81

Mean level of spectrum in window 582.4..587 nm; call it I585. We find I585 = 5.12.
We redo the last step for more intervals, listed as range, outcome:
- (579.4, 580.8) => 4.92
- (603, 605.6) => 4.81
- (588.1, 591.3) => 4.39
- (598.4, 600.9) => 4.95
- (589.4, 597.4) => 4.69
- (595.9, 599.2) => 4.87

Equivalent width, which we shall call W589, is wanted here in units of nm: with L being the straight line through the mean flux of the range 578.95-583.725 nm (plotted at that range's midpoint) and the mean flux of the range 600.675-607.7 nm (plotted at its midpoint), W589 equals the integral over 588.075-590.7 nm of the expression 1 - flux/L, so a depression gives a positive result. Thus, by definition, 0.298 nm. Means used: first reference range 5.01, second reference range 4.84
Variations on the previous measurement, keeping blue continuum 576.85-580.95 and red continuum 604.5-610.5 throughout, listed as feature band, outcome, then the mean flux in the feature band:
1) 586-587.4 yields -0.161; 5.24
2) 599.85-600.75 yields -0.051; 5.11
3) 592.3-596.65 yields -0.033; 4.82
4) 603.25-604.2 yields 0.033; 4.7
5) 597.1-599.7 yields 0.028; 4.77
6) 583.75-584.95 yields -0.170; 5.35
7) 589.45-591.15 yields 0.142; 4.34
